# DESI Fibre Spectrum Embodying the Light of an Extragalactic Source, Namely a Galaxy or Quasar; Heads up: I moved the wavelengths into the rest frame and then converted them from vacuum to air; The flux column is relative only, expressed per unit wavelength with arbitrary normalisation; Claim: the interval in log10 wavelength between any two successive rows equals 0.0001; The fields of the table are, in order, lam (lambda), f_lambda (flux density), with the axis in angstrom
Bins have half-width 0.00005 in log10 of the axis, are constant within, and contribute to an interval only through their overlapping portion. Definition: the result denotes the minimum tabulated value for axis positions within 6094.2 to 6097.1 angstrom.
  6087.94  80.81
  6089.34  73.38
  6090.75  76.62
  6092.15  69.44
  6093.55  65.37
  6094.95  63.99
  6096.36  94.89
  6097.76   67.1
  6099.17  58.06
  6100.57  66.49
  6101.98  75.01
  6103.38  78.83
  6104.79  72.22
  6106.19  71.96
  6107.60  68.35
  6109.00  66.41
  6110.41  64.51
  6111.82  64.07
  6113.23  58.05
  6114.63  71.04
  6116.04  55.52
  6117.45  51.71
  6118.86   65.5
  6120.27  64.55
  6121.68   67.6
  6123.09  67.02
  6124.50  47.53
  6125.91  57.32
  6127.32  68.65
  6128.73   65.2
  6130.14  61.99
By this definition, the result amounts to 63.99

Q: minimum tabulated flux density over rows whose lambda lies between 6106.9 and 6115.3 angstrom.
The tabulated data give 58.05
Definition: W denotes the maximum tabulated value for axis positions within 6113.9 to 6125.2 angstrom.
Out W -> 71.04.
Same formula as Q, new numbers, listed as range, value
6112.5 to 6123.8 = 51.71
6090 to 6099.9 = 58.06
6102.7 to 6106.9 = 71.96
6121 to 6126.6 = 47.53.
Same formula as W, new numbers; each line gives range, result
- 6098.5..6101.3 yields 66.49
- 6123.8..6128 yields 68.65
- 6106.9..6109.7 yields 68.35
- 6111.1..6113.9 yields 64.07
